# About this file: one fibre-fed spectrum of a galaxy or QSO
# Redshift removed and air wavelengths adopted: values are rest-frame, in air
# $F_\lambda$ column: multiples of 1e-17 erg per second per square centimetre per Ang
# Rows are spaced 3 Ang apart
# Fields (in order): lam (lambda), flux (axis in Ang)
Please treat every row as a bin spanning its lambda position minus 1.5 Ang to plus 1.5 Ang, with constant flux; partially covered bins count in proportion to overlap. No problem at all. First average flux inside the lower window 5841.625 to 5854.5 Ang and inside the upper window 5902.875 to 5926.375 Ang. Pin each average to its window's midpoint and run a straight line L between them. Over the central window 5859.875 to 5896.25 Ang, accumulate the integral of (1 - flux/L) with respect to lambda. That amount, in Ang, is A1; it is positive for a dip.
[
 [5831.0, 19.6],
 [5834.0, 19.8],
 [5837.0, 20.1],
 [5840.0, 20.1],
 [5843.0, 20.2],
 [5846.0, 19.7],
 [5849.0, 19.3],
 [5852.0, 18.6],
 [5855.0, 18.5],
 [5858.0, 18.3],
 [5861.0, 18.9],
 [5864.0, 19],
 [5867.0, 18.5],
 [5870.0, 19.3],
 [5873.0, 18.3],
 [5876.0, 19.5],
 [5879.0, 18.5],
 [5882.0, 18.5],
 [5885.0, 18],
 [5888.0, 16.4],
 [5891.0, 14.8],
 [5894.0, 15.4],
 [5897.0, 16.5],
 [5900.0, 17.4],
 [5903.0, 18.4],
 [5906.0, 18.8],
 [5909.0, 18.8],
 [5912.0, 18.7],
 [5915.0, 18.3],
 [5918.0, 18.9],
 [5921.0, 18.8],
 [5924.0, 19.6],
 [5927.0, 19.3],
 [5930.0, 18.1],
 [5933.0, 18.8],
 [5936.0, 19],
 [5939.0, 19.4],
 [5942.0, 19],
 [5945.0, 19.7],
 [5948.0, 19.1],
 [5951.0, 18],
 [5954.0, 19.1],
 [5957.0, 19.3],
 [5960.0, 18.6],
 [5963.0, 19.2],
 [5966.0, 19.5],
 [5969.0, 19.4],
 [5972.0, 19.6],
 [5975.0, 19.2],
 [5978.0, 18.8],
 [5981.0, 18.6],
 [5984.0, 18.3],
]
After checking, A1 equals 2.4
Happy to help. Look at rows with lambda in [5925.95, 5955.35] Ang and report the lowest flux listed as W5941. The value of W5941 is 18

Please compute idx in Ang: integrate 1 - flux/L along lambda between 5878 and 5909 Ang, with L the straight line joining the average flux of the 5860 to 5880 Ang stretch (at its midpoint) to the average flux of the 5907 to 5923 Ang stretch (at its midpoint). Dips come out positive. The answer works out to 2.43 Ang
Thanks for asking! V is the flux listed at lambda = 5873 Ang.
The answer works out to 18.3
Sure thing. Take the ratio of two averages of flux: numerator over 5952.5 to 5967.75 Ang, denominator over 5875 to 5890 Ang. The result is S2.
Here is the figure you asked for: 1.06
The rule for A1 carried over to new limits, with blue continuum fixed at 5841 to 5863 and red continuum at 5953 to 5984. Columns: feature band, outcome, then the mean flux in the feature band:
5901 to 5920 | 0.5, 18.6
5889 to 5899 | 1.8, 15.7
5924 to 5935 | 0.1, 18.9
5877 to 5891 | 1.1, 17.6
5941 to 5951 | 0.0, 19.1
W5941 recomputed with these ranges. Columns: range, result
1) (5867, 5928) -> 14.8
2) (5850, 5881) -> 18.3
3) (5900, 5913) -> 17.4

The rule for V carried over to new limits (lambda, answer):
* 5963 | 19.2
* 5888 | 16.4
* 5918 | 18.9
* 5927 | 19.3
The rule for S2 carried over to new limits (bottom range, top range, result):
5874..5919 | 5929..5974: 1.07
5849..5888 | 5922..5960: 1.02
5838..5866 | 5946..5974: 1.00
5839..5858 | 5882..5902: 0.86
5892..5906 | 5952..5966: 1.12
